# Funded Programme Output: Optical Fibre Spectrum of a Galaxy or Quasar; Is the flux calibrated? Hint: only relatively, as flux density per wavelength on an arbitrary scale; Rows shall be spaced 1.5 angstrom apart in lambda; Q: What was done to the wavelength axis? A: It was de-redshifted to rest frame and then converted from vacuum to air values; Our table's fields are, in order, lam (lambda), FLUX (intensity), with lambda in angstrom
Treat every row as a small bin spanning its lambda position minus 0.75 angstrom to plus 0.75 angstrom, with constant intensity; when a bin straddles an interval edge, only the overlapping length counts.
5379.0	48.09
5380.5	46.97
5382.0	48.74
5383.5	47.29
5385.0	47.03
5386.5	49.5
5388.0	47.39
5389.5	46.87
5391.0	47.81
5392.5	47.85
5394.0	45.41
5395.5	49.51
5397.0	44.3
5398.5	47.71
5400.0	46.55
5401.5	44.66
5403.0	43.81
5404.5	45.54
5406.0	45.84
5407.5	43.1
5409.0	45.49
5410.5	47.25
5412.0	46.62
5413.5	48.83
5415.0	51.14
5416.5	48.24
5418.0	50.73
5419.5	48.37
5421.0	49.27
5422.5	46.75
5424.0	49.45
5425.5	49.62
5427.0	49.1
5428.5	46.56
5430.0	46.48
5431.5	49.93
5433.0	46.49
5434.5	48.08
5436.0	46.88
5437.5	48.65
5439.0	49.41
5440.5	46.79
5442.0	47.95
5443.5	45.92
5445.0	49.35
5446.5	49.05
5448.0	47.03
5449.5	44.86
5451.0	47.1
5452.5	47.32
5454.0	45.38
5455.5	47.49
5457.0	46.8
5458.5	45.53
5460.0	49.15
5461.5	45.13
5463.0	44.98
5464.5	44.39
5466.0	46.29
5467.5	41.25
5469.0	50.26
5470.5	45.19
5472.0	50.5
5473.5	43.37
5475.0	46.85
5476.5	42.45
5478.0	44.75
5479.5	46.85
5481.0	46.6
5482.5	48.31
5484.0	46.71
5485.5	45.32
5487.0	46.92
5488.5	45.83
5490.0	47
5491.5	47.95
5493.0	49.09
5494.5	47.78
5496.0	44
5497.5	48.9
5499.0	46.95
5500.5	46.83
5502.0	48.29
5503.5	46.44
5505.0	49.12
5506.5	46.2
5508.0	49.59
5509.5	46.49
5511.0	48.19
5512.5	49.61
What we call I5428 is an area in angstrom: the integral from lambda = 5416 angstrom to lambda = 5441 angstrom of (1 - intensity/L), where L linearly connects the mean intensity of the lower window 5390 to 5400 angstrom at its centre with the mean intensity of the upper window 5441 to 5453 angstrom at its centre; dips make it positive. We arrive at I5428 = -0.6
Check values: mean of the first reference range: 47.1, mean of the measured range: 48.3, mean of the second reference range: 47.3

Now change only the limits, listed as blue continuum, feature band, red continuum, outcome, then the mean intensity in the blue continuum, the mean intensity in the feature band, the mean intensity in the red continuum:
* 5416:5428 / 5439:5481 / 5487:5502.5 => 1.4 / 48.9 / 46.4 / 47.2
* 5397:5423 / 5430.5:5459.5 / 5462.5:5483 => -0.6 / 47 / 47.4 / 45.8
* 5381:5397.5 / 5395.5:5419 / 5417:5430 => 0.6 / 47.5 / 46.8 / 48.6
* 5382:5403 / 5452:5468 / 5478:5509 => 0.4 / 47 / 45.8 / 47.2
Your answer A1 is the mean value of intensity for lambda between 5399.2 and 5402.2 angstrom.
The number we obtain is 45.7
